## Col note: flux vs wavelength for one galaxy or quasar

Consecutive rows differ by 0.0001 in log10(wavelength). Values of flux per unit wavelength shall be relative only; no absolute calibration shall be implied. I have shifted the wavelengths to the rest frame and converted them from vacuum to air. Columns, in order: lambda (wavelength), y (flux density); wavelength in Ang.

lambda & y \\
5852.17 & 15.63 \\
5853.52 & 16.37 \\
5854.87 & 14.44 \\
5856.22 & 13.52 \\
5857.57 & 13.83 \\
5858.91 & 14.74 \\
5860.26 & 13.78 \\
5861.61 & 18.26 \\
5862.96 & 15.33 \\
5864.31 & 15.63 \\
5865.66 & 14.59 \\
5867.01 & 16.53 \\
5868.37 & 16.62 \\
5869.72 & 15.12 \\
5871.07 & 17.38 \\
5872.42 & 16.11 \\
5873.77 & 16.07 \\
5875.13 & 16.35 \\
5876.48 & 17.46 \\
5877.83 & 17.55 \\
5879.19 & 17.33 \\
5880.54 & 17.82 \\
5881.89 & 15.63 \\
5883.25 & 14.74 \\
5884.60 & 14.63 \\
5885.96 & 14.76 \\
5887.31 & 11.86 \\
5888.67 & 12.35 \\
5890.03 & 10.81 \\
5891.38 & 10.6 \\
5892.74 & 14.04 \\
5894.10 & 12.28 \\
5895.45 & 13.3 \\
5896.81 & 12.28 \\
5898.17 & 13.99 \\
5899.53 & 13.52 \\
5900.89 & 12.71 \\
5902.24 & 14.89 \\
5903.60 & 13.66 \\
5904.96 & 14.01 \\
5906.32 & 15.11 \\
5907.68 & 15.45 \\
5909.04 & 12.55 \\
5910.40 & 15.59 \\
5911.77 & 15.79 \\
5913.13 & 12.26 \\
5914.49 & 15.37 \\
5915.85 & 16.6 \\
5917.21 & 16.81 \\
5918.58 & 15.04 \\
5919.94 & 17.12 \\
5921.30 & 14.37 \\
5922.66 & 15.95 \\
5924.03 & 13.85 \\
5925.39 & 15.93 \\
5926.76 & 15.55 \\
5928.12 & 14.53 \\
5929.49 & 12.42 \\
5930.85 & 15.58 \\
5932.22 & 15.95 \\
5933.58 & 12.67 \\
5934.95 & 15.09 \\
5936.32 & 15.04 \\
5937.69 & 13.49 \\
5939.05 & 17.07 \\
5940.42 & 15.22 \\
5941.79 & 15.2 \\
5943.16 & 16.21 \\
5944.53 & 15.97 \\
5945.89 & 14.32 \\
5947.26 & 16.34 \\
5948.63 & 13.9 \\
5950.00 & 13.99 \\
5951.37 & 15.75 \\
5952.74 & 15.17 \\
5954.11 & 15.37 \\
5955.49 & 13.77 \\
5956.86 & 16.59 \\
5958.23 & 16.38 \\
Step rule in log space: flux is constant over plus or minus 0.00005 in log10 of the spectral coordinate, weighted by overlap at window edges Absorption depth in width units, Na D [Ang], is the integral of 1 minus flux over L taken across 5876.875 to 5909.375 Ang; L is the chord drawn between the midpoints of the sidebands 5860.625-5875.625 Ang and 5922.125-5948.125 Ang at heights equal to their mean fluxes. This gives 3.5 Ang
